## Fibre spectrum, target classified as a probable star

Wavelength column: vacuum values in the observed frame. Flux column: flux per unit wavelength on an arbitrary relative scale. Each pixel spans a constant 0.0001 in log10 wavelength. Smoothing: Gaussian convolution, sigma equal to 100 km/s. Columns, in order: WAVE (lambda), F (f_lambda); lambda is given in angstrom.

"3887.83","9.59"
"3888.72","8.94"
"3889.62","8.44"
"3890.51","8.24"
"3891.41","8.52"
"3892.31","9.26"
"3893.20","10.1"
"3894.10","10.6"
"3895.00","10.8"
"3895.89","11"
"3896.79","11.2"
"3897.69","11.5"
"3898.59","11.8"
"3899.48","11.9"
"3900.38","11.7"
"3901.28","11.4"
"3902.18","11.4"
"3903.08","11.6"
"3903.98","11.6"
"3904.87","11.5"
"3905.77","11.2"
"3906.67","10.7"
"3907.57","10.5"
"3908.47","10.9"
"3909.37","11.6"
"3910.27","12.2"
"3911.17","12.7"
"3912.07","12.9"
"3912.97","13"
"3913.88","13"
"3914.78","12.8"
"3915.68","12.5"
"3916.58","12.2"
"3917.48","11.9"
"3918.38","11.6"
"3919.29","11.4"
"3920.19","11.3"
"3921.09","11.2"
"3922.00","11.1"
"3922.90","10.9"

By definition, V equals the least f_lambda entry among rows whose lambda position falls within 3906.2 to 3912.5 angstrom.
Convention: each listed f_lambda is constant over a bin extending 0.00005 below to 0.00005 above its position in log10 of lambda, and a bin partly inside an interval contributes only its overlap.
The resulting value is 10.5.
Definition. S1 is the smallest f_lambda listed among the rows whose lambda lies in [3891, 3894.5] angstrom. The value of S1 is 8.52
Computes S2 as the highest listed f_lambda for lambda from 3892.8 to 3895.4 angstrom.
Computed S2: 10.8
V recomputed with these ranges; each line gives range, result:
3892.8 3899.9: 10.1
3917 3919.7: 11.4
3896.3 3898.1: 11.2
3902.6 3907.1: 10.7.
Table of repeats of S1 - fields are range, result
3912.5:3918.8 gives 11.6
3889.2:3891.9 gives 8.24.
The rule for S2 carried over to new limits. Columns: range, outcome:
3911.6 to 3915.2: 13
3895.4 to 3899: 11.8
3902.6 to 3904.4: 11.6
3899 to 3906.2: 11.9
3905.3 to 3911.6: 12.7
